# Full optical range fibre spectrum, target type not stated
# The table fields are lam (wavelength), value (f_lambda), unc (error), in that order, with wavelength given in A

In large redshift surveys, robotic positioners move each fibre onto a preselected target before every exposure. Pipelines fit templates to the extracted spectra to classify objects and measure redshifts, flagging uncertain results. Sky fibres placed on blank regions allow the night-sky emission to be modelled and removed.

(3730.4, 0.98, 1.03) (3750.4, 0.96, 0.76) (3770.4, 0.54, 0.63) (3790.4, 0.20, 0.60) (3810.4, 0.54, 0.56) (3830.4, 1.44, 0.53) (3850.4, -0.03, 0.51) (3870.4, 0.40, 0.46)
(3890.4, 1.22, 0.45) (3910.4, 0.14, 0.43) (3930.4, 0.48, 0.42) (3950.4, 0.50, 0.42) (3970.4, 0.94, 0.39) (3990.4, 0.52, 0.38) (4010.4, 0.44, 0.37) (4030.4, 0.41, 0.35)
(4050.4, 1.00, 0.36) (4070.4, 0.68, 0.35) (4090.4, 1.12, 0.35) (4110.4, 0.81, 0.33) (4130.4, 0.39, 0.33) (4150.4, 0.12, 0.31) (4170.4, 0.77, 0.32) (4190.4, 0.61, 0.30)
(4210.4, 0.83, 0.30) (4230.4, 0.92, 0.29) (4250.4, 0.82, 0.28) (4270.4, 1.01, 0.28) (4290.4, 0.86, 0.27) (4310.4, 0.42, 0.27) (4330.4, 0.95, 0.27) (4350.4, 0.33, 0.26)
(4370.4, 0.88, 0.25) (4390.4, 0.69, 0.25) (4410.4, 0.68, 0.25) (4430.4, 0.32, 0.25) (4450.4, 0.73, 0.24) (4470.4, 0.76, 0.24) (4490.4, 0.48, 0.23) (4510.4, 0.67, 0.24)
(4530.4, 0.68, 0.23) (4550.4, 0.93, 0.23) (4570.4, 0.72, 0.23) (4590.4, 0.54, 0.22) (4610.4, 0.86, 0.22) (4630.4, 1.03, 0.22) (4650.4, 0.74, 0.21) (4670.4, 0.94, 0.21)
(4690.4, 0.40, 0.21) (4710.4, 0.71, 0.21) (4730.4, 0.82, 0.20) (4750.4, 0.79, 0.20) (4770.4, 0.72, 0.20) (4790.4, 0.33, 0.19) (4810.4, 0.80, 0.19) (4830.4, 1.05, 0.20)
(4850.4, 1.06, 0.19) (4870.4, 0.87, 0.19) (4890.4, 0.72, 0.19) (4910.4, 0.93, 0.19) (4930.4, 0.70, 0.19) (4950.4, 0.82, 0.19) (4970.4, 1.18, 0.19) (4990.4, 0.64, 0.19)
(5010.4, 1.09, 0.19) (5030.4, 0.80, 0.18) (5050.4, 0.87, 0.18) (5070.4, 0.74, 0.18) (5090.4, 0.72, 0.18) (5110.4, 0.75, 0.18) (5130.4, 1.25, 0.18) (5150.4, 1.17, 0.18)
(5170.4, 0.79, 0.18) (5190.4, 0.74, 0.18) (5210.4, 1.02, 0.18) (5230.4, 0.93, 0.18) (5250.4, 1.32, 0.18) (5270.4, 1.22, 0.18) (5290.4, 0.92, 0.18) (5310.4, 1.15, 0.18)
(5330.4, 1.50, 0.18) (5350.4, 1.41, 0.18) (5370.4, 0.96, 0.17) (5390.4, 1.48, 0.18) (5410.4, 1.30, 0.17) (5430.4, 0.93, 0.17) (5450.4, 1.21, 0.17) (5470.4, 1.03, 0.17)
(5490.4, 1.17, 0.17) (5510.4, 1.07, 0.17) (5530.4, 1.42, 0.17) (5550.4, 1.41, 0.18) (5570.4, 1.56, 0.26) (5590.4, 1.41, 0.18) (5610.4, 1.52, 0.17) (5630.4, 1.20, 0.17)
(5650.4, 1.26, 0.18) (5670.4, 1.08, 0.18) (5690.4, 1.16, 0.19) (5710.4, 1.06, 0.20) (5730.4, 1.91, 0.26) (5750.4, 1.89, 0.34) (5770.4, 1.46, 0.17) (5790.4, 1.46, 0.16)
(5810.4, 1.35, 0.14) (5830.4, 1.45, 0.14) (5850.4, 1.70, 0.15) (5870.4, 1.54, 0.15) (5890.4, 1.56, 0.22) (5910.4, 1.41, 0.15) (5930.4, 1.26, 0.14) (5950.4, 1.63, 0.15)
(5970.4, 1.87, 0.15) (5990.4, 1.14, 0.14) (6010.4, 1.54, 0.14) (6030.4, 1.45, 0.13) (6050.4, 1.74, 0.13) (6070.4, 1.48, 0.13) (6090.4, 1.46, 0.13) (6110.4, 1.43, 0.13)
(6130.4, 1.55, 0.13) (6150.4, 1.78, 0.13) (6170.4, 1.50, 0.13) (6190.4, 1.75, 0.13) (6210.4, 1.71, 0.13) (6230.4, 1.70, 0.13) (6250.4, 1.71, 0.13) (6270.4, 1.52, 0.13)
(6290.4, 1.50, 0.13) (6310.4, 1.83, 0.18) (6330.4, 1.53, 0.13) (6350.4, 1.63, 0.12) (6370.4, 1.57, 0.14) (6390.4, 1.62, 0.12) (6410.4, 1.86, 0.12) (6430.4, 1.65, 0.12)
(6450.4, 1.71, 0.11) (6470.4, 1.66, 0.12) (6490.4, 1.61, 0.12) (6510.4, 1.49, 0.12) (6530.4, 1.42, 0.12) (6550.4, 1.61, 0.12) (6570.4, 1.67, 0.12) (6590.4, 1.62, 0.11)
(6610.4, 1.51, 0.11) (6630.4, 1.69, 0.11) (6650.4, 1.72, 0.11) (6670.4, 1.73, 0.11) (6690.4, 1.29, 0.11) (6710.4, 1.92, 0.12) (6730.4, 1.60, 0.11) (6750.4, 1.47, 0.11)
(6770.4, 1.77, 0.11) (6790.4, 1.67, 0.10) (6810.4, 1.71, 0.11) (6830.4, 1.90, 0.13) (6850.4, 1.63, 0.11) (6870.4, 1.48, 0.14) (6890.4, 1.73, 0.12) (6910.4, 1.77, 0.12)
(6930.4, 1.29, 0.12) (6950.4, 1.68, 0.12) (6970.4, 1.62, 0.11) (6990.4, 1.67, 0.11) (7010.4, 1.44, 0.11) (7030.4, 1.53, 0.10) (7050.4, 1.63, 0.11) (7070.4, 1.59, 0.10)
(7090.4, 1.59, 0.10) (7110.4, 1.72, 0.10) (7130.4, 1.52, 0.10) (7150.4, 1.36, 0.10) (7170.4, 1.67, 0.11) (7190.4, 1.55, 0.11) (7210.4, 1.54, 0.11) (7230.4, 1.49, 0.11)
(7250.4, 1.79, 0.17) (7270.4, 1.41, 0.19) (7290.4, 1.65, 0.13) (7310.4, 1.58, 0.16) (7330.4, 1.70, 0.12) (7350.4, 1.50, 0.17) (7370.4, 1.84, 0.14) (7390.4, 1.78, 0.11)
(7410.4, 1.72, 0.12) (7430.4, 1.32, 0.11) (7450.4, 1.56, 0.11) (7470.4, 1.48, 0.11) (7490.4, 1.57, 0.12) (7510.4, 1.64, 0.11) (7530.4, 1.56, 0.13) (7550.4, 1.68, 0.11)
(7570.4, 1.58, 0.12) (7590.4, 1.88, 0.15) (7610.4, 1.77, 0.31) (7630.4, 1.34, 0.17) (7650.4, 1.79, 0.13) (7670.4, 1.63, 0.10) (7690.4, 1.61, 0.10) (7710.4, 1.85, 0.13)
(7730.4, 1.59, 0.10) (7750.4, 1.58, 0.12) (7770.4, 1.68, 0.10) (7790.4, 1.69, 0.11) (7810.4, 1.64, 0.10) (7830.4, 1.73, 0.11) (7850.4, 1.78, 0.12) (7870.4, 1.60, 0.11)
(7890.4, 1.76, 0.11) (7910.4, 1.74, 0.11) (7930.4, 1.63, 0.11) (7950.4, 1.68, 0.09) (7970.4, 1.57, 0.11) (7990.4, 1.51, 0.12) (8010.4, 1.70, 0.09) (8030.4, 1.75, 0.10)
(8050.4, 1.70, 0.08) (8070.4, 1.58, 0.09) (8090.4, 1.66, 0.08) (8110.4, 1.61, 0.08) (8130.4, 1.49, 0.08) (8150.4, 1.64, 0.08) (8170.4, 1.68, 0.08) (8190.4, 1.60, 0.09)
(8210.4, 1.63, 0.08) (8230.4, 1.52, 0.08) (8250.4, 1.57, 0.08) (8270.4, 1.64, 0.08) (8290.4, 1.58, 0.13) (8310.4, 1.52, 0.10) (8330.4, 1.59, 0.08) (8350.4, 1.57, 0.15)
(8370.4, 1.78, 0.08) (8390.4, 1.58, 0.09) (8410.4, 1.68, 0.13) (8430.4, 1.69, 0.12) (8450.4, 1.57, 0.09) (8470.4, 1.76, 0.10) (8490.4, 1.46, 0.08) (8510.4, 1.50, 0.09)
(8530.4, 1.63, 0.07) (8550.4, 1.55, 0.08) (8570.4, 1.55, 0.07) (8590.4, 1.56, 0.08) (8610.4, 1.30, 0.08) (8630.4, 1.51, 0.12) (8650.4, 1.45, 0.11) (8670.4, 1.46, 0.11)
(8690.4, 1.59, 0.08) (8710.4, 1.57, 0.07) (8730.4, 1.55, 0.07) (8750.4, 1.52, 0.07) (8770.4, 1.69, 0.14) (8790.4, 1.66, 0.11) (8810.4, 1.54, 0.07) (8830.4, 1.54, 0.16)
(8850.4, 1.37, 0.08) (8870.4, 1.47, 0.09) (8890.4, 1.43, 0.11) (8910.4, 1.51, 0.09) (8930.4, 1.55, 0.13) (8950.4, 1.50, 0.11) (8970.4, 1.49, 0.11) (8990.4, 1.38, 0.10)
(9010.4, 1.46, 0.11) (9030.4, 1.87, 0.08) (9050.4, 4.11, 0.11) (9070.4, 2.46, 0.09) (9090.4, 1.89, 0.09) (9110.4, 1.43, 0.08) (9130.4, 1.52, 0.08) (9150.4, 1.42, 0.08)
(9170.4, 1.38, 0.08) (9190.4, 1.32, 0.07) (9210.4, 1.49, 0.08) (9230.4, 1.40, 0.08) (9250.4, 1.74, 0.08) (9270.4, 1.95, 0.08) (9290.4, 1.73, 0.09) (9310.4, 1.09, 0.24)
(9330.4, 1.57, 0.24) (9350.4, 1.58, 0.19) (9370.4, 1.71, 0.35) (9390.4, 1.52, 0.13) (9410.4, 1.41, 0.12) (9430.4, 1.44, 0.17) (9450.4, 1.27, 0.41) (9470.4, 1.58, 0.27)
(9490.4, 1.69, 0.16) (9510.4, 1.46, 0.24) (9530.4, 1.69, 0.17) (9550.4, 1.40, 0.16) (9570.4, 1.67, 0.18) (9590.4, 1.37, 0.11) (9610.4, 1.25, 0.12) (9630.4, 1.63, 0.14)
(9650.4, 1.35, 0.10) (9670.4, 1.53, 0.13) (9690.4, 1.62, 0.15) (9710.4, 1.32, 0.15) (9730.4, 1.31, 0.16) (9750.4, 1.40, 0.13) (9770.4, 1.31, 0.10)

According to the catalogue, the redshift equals 0.38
